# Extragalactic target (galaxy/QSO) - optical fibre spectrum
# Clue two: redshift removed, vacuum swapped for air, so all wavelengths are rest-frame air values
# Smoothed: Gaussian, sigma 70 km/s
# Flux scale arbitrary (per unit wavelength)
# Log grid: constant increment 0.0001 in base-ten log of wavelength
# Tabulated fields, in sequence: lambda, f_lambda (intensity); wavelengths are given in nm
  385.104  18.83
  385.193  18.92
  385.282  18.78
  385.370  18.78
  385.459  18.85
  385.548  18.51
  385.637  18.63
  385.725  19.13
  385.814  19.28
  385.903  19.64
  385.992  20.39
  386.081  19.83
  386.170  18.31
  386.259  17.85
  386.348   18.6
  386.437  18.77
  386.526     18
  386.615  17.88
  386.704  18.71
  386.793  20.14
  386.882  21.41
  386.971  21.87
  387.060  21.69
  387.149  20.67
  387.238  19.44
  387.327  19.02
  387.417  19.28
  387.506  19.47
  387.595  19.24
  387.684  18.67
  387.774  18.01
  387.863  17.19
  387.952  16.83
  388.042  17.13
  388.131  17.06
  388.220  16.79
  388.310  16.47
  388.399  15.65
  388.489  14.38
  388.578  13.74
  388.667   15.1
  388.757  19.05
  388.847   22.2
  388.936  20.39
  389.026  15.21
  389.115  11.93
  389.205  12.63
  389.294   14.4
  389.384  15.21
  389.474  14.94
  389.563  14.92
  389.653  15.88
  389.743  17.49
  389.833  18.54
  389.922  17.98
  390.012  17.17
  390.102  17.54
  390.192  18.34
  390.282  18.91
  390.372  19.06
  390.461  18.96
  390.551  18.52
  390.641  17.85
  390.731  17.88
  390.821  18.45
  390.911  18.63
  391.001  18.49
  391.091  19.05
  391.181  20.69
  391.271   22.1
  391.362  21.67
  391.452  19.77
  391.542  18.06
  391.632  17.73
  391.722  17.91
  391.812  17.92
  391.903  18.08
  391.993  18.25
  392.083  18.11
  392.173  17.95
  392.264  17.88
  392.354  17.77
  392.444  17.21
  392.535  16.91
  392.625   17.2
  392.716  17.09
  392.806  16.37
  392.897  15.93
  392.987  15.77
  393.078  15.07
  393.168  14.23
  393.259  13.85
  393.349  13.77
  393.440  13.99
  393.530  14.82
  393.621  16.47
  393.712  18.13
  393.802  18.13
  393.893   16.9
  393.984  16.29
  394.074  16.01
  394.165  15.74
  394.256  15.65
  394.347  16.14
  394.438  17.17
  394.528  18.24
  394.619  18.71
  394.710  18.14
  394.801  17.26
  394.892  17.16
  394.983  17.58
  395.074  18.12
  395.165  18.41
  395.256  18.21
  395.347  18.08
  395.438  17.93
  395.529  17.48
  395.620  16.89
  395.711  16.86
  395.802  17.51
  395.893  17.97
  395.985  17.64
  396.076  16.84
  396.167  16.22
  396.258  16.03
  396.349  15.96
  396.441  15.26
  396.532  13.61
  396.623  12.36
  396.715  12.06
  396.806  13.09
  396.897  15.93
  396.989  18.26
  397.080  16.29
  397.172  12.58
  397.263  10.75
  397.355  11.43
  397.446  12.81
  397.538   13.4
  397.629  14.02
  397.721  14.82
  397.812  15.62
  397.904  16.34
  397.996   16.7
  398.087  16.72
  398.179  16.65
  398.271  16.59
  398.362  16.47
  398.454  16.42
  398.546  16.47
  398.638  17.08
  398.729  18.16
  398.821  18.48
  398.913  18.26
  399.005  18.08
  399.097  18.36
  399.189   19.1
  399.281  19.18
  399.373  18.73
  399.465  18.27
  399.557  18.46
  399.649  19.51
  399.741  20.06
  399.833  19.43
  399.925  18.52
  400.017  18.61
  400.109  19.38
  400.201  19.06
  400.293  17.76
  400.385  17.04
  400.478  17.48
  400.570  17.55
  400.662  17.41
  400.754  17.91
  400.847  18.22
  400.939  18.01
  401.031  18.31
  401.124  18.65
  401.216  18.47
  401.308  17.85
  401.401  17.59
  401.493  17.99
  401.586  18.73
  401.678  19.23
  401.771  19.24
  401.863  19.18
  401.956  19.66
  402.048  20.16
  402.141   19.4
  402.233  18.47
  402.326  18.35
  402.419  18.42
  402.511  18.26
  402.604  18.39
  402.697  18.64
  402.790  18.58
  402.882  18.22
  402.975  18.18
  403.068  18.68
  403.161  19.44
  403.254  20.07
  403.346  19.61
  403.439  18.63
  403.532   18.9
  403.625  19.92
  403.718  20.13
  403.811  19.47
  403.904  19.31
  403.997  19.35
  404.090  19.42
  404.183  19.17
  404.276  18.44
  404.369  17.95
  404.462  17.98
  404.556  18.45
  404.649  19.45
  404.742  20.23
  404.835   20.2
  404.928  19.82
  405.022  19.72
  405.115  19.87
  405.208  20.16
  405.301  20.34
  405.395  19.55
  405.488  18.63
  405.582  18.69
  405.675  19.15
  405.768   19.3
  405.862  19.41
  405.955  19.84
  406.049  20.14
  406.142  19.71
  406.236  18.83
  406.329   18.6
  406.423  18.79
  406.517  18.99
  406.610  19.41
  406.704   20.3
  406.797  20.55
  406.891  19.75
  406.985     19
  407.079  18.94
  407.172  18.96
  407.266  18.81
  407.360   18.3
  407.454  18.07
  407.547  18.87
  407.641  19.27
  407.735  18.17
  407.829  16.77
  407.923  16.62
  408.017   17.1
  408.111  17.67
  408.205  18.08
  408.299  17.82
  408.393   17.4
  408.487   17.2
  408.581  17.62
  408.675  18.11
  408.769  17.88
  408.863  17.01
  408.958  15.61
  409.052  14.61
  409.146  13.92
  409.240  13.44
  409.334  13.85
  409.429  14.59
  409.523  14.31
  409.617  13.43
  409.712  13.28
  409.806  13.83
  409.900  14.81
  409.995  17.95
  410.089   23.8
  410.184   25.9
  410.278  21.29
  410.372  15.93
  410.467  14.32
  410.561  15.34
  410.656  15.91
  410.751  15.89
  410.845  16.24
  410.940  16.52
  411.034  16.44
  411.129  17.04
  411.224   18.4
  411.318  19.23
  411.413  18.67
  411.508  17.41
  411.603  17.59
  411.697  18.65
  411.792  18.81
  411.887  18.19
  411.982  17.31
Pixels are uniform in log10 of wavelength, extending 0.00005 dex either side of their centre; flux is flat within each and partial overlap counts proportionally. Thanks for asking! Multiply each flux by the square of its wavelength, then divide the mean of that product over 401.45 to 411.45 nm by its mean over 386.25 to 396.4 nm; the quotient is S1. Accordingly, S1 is 1.1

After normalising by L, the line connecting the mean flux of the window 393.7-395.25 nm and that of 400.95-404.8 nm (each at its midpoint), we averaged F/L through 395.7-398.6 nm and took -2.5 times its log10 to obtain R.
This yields 0.165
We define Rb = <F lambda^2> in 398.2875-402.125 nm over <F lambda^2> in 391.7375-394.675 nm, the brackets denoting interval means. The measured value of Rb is 1.14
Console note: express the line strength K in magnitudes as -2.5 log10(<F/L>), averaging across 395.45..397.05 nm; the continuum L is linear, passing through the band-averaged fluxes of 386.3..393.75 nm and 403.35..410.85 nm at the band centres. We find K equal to 0.12 mag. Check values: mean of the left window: 17.6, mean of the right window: 18.2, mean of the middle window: 15.9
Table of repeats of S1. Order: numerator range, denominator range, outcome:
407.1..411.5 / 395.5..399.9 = 1.10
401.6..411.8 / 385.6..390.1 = 1.13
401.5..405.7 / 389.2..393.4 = 1.17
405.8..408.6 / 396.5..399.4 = 1.24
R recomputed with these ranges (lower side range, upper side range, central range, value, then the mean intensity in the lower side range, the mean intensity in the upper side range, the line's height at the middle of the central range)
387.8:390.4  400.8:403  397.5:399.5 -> 0.07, 16.6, 18.6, 18.1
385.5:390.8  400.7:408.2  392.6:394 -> 0.15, 17.9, 18.9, 18.2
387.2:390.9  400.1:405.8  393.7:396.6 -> 0.06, 17.3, 18.9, 18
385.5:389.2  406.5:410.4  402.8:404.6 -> -0.08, 18.3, 17.6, 17.7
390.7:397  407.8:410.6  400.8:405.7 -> -0.13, 17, 16.7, 16.8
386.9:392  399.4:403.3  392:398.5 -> 0.13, 17.9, 18.6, 18.2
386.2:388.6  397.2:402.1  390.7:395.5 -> 0.03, 18.3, 17.5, 18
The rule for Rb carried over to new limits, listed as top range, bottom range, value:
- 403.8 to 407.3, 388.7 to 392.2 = 1.17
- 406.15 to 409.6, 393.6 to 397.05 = 1.12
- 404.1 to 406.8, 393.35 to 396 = 1.19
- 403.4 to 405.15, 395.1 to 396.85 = 1.24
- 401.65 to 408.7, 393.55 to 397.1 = 1.19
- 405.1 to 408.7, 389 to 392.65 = 1.15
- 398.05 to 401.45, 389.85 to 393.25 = 1.05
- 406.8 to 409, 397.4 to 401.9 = 1.06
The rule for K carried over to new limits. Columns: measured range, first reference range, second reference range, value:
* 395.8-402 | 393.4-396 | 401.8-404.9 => 0.07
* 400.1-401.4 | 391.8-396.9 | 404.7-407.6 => 0.00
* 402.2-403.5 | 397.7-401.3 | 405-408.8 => -0.02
